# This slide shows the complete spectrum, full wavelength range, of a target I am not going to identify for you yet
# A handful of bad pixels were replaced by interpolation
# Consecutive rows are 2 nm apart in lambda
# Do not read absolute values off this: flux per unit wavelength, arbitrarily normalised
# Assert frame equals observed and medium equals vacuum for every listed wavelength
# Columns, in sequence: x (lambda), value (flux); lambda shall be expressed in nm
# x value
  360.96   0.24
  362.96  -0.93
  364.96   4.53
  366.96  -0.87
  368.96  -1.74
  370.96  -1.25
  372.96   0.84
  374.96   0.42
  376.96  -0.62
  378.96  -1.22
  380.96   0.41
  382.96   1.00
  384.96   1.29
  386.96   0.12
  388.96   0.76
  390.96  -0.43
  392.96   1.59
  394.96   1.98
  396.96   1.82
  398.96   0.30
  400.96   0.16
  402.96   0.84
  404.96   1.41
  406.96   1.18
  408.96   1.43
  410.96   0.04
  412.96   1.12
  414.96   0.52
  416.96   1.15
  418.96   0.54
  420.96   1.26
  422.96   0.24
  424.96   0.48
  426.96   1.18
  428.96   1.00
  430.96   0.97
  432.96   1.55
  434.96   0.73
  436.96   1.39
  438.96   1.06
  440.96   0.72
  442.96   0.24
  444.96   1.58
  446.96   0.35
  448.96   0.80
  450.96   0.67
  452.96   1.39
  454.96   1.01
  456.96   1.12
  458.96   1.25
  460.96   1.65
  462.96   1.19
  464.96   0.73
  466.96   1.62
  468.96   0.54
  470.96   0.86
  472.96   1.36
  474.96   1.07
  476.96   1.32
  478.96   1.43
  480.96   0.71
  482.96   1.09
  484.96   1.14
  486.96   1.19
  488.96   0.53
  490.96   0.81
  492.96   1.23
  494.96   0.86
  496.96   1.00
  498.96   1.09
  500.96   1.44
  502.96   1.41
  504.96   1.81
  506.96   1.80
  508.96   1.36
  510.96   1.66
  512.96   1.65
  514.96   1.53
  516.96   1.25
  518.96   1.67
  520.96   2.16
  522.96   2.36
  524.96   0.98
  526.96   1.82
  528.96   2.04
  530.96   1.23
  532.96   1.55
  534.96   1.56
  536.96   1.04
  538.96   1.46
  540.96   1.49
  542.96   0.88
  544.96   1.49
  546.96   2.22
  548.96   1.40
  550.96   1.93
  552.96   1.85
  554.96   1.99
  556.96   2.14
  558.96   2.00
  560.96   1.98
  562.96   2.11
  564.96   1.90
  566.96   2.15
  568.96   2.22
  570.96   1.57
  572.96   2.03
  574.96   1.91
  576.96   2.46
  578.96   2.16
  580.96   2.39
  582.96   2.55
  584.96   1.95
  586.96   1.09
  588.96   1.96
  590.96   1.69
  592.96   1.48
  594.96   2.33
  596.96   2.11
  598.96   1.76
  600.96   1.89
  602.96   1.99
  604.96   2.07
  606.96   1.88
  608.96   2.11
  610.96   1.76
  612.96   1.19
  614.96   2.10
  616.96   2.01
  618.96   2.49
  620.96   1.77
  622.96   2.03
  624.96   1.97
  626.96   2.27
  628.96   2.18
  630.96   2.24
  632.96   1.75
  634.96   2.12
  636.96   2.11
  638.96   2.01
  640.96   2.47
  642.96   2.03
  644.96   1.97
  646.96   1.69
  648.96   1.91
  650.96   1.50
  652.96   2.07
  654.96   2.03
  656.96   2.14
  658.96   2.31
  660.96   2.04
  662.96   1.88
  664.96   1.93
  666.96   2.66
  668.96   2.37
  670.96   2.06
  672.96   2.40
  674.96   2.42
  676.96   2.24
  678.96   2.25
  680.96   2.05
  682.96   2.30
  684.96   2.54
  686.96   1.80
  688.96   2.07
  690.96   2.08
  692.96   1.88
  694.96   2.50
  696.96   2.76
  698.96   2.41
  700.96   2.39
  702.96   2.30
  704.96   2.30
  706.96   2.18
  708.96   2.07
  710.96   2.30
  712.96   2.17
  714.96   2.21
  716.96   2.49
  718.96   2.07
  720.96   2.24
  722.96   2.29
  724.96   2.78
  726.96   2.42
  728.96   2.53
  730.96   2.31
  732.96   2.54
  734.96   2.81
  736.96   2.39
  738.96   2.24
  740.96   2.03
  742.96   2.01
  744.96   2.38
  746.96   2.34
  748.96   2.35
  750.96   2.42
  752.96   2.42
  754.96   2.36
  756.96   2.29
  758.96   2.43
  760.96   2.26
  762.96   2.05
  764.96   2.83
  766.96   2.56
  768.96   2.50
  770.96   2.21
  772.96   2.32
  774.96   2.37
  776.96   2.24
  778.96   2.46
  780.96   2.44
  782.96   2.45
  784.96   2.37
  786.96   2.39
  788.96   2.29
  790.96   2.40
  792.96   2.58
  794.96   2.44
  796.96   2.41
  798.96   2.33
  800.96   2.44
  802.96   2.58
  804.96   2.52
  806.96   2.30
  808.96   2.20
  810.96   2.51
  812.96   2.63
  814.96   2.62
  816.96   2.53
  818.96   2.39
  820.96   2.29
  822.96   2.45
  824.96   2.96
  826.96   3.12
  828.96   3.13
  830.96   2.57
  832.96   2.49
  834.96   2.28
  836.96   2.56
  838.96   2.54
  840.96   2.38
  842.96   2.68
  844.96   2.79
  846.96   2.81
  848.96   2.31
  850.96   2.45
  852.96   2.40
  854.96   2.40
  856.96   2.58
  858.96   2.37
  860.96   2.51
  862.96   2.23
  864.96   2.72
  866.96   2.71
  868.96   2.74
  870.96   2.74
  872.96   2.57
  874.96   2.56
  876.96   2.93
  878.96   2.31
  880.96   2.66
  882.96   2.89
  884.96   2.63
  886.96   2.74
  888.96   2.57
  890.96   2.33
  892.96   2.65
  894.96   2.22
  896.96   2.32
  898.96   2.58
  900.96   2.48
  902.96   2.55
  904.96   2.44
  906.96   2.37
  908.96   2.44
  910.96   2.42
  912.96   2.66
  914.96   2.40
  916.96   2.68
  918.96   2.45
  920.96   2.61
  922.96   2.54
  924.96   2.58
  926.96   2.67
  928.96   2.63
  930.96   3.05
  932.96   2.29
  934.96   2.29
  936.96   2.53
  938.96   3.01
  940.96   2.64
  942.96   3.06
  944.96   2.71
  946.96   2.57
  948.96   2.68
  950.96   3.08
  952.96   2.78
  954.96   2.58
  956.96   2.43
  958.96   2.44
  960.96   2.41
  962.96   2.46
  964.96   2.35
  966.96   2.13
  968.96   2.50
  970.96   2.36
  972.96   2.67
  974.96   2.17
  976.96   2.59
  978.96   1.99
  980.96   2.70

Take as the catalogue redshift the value 0.26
